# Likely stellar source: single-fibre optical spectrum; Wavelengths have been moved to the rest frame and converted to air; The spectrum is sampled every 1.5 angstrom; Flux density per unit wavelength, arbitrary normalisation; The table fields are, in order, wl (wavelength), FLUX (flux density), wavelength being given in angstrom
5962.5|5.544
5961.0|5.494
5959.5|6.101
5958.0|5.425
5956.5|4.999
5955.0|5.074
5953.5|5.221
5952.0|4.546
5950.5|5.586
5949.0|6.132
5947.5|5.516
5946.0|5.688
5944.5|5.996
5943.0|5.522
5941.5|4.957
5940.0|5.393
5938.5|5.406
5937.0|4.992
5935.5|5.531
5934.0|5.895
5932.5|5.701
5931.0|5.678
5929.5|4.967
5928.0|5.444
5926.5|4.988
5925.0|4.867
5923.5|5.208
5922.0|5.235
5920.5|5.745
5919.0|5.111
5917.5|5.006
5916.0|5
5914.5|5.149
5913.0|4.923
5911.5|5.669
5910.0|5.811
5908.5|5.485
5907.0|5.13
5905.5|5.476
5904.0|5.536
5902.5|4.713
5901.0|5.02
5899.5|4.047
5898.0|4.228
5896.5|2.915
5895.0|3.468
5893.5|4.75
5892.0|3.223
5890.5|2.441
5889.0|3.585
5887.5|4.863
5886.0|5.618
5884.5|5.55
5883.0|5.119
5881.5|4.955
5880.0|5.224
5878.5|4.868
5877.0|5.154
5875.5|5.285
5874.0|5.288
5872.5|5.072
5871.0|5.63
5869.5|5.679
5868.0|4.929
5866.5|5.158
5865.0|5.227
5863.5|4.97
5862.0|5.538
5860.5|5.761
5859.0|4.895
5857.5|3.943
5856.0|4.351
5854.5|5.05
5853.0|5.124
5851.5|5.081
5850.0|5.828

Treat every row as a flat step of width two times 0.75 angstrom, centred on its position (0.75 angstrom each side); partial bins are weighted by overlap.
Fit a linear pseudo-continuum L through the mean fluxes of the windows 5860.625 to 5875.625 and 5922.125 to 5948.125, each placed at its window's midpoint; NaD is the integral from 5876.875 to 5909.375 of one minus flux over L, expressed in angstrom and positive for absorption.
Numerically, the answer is 4.5 angstrom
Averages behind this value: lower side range 5.3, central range 4.6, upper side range 5.39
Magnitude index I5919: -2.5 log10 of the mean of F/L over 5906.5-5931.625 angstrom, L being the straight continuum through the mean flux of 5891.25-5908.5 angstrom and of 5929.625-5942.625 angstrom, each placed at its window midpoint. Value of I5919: -0.06 mag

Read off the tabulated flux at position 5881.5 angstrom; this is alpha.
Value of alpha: 4.955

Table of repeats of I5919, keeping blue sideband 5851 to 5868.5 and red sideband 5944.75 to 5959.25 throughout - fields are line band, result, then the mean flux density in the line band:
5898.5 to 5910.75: 0.014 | 5.13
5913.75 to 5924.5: 0.012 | 5.2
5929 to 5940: -0.027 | 5.46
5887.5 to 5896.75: 0.405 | 3.54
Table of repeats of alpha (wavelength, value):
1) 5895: 3.468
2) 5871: 5.63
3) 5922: 5.235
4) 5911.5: 5.669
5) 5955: 5.074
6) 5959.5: 6.101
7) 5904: 5.536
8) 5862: 5.538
